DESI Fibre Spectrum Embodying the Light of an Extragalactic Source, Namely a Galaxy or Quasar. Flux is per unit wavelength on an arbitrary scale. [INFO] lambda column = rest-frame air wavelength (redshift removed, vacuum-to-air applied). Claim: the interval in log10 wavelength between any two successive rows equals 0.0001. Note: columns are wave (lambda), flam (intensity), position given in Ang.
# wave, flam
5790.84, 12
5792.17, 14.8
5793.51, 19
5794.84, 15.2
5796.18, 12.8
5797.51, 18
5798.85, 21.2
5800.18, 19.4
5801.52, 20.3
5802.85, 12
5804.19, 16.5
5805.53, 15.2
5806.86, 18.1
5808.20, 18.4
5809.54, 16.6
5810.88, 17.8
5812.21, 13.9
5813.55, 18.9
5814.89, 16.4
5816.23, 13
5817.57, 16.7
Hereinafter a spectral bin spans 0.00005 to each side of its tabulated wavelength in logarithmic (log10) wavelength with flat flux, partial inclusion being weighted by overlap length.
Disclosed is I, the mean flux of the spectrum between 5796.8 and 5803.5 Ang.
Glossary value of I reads 18.2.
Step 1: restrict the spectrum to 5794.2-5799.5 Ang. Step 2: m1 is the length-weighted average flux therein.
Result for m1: 16.8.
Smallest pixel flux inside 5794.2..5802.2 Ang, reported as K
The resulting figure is 12.8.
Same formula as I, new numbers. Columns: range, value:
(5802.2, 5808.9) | 16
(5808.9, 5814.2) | 16.8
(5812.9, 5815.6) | 17.6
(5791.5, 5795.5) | 16.3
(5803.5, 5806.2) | 15.8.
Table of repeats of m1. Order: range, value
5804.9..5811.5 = 17.2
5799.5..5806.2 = 16.7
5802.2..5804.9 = 14.2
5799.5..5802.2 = 19.9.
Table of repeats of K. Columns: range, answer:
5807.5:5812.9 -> 13.9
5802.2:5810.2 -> 12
